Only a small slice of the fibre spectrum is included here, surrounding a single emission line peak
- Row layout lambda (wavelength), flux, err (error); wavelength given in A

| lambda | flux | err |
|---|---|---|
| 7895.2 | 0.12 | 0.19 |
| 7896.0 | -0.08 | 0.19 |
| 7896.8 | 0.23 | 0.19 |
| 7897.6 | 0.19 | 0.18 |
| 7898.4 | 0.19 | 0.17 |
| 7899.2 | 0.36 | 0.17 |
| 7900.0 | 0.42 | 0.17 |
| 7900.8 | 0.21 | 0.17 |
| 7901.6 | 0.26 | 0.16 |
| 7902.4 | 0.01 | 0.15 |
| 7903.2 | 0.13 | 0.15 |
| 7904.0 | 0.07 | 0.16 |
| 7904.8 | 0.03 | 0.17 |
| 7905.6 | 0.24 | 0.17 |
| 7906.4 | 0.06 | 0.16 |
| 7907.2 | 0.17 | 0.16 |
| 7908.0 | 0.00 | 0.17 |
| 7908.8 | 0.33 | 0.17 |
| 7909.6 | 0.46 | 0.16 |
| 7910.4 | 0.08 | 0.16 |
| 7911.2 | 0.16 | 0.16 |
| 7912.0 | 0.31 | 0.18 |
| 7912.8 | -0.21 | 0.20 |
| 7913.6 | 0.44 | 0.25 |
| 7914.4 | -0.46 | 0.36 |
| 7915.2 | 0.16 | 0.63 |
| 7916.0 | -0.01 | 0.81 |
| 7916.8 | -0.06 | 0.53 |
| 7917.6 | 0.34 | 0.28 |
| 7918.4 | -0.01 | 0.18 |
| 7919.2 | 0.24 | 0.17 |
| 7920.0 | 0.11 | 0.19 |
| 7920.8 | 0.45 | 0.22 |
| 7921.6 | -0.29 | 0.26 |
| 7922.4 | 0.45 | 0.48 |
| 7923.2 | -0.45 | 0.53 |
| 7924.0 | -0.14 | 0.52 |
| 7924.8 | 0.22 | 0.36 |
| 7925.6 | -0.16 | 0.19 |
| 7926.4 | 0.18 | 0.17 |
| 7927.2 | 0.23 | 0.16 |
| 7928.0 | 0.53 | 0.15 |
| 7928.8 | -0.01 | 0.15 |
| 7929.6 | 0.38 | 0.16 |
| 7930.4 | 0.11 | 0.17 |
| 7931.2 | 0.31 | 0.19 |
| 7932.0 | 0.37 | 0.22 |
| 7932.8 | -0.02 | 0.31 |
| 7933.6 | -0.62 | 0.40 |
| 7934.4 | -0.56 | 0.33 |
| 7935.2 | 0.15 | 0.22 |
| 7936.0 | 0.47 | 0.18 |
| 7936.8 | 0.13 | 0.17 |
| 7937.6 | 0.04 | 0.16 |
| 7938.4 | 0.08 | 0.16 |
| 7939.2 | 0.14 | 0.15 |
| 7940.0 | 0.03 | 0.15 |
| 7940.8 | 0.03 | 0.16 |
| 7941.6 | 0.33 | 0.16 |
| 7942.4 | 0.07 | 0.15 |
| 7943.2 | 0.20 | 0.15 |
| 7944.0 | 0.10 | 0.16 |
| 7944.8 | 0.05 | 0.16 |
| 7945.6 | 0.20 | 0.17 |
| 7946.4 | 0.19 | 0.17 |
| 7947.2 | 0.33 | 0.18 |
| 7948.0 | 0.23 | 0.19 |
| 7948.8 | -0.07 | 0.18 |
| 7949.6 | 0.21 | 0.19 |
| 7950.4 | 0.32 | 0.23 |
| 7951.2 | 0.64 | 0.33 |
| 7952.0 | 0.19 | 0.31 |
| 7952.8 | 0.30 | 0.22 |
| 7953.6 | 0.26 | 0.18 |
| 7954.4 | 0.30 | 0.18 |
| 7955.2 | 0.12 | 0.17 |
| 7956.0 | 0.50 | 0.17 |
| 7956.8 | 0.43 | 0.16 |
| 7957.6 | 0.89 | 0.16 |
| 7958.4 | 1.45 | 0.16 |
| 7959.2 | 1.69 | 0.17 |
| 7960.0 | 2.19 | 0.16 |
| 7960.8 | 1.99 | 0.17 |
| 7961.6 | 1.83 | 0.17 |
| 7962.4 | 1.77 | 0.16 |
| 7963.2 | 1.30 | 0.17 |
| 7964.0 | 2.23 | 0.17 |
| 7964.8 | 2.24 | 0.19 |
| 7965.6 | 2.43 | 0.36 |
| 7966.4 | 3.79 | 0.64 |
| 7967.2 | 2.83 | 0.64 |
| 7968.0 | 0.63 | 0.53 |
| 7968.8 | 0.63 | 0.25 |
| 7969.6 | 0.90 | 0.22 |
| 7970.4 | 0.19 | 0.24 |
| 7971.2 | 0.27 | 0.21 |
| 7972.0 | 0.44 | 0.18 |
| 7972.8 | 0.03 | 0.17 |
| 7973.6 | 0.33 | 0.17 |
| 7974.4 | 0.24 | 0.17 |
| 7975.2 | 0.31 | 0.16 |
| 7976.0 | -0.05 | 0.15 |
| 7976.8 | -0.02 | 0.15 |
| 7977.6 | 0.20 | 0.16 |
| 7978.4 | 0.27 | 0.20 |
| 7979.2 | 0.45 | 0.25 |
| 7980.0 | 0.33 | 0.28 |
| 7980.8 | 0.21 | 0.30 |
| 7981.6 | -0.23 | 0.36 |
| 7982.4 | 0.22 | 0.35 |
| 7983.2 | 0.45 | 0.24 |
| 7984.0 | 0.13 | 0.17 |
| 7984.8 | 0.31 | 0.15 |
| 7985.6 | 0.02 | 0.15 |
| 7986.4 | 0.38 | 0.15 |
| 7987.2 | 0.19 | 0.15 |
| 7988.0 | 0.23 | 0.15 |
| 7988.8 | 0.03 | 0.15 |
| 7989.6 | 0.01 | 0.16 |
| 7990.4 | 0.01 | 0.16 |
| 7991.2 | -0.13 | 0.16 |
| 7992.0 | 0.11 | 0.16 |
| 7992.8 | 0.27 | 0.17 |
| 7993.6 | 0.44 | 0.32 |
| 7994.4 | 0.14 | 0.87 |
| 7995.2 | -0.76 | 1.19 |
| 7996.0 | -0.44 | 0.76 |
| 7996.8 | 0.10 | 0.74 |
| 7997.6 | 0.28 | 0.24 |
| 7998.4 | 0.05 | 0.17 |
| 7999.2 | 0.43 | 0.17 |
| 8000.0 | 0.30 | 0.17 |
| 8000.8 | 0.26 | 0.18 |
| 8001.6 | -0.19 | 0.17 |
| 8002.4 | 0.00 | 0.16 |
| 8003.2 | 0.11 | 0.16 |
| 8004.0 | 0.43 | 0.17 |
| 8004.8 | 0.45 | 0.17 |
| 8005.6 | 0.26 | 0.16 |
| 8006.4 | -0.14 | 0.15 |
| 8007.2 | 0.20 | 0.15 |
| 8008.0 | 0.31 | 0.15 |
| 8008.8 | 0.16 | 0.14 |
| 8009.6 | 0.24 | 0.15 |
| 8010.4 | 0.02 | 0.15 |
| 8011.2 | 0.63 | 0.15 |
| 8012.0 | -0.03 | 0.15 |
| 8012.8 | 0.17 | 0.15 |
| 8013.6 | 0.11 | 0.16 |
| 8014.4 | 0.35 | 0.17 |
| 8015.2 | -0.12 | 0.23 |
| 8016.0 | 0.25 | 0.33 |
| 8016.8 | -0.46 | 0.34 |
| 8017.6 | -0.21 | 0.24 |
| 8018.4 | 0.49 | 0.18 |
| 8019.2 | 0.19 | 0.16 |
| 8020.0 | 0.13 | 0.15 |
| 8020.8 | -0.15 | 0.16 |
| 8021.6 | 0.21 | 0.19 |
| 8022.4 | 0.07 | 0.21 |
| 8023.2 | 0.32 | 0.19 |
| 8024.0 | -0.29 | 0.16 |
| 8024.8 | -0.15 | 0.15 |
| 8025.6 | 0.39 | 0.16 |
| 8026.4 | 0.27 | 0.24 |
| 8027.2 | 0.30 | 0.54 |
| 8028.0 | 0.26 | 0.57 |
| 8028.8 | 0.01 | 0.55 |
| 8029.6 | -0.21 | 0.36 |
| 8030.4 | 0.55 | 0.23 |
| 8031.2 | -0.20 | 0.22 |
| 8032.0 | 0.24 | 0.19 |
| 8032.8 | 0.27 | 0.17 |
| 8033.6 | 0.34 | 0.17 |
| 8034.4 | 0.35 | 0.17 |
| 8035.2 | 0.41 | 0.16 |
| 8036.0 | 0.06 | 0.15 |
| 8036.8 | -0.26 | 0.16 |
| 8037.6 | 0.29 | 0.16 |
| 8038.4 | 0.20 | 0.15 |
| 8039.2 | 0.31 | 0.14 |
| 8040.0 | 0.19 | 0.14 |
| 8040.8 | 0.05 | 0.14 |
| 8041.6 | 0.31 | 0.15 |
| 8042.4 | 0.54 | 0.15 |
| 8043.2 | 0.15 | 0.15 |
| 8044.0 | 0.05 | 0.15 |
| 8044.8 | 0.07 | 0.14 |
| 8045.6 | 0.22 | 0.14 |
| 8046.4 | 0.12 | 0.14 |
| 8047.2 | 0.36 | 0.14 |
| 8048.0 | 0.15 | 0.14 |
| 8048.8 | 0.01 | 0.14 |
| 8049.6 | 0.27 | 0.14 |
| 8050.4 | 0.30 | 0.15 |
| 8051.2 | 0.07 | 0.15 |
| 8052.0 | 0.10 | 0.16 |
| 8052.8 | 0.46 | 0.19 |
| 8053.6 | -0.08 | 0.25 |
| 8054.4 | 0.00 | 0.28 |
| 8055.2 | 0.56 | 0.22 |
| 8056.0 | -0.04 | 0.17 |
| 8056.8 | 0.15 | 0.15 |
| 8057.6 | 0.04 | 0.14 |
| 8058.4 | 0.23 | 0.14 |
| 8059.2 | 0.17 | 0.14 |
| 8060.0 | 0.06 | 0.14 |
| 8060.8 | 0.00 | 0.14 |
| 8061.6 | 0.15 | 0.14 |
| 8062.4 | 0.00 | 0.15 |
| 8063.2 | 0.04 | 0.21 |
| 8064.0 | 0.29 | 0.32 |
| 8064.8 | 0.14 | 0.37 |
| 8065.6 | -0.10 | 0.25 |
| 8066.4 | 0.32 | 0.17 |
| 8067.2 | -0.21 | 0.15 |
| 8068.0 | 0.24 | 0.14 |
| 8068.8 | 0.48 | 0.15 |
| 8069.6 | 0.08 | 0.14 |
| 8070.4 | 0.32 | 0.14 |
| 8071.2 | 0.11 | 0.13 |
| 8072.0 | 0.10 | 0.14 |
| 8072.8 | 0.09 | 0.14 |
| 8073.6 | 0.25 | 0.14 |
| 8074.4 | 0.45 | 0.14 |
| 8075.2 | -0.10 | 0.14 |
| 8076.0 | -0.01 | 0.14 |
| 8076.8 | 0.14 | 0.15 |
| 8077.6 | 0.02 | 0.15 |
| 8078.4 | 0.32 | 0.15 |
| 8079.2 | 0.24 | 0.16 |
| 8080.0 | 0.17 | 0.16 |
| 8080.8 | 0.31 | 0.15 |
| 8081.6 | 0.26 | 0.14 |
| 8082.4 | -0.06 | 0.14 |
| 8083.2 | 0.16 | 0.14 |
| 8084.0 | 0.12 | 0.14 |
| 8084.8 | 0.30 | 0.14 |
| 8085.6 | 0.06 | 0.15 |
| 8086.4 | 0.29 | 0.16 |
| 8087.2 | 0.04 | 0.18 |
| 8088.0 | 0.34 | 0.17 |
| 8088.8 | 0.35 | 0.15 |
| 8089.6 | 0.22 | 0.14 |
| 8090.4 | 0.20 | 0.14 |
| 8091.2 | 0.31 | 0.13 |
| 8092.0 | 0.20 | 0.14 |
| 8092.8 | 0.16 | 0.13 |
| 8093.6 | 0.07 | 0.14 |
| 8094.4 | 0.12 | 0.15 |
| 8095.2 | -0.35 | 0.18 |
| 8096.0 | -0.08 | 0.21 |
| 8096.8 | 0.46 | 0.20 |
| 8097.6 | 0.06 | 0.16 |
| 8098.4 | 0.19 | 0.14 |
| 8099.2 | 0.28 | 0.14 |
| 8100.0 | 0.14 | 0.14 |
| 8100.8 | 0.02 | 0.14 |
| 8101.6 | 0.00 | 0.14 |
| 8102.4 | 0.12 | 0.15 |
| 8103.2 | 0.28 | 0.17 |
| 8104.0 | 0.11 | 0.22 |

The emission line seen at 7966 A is [O II]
